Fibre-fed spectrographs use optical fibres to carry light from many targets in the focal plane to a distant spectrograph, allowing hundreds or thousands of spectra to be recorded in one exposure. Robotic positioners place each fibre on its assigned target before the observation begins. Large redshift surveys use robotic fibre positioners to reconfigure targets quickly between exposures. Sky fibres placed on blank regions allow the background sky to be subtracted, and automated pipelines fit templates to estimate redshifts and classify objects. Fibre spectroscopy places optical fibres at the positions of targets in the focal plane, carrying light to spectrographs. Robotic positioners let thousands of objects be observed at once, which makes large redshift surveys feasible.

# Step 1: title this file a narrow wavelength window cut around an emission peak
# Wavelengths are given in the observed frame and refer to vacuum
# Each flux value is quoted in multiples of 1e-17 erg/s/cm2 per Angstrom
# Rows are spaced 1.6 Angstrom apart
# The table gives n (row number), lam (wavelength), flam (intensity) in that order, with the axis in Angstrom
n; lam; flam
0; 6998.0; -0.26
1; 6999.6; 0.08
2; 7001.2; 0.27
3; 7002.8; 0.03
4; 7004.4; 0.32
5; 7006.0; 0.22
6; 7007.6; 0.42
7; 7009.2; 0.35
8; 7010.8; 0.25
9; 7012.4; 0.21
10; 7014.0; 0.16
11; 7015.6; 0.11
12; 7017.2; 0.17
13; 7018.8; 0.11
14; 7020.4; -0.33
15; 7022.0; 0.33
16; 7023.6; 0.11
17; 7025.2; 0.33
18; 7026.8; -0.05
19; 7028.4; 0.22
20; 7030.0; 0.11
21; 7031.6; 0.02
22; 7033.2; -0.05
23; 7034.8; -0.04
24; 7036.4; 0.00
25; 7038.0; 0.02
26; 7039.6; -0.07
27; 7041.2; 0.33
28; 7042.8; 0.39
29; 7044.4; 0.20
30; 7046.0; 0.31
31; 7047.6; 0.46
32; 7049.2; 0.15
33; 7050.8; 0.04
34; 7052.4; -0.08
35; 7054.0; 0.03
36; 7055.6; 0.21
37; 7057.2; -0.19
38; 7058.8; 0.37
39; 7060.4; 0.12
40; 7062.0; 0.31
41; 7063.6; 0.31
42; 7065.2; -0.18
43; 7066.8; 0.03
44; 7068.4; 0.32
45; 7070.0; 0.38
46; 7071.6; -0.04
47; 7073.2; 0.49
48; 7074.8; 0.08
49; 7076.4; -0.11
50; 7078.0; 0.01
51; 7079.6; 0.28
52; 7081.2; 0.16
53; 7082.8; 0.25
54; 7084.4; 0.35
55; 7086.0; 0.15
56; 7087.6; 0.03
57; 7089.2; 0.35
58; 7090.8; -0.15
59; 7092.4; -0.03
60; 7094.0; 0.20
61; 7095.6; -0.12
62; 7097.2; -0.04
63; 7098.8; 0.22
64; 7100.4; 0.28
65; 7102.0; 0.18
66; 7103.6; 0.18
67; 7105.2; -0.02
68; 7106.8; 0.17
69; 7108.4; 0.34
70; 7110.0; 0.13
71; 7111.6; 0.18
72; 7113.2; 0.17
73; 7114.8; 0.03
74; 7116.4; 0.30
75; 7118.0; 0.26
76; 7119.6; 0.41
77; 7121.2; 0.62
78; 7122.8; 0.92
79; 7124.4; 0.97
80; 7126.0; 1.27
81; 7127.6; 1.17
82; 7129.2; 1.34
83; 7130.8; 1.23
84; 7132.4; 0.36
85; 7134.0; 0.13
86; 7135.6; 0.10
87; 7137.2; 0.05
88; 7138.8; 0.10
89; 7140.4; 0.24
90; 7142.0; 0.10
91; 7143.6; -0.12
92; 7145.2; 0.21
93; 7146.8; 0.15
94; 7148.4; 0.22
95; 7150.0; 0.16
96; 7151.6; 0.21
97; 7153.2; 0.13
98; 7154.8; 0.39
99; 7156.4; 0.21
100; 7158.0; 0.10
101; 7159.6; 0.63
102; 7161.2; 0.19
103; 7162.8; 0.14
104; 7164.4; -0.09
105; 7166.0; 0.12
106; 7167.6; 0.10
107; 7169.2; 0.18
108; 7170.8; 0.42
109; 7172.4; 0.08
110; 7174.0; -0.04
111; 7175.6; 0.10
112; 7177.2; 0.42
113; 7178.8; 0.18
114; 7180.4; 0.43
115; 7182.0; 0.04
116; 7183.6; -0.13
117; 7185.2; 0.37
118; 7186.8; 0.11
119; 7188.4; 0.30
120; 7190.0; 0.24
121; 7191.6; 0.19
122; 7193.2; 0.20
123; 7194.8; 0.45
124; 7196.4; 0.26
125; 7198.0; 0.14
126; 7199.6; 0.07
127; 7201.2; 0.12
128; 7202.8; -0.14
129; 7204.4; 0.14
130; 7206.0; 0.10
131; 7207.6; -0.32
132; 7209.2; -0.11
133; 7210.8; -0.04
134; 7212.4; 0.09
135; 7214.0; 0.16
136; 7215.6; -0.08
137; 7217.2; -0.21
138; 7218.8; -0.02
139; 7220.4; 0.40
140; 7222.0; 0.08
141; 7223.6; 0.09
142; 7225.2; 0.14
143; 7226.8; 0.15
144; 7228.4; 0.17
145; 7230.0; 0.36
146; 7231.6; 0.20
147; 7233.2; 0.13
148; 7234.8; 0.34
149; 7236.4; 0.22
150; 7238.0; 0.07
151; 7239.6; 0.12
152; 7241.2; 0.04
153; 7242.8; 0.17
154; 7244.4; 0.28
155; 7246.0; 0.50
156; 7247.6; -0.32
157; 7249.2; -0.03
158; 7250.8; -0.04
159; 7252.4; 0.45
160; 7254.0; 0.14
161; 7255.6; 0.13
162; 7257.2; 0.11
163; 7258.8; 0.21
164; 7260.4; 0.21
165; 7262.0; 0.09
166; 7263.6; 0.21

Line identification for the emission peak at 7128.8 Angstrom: [O II]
